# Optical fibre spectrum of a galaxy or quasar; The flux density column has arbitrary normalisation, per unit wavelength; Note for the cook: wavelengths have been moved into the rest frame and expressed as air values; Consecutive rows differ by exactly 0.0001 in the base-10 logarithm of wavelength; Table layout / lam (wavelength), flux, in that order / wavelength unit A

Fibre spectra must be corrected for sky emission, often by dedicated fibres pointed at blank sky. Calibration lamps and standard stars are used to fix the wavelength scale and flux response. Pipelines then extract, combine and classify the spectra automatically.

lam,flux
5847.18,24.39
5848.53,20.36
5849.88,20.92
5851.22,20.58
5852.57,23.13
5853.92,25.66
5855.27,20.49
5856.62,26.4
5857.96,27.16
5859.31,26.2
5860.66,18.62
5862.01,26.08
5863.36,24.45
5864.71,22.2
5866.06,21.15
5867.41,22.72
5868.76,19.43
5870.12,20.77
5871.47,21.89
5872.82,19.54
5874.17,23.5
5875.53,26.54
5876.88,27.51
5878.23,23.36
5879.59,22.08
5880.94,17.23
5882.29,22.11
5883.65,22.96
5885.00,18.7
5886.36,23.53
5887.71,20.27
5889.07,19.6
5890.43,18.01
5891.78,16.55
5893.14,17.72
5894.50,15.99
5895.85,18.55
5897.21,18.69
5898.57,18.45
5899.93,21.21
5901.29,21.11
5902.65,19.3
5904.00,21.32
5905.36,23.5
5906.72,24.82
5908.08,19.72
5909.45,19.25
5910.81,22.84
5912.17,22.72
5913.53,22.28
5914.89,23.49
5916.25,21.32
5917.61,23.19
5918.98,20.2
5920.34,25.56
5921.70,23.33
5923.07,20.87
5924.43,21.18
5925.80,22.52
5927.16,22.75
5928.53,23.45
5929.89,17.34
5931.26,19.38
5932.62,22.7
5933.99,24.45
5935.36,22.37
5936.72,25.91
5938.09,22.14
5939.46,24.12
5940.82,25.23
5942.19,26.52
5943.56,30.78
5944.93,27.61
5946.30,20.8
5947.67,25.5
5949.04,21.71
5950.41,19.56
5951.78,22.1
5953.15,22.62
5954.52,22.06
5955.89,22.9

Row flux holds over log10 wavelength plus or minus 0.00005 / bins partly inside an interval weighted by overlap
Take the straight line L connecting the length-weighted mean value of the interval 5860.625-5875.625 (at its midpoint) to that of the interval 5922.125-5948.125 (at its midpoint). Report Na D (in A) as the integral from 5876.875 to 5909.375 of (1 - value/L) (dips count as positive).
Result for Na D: 3.3 A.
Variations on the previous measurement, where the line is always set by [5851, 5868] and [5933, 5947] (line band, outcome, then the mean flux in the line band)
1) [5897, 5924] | 3.01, 21.7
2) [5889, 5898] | 2.37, 17.8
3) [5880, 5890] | 1.41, 20.6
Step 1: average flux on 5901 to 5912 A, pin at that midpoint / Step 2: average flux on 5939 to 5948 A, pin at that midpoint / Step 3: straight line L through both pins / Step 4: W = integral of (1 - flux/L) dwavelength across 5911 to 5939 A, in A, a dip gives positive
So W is 1.5 A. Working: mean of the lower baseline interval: 21.6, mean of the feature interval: 22.4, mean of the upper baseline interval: 25.9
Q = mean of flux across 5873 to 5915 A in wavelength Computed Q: 21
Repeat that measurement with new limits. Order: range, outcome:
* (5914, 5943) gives 22.8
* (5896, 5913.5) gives 21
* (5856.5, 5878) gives 23.3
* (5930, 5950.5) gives 23.9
